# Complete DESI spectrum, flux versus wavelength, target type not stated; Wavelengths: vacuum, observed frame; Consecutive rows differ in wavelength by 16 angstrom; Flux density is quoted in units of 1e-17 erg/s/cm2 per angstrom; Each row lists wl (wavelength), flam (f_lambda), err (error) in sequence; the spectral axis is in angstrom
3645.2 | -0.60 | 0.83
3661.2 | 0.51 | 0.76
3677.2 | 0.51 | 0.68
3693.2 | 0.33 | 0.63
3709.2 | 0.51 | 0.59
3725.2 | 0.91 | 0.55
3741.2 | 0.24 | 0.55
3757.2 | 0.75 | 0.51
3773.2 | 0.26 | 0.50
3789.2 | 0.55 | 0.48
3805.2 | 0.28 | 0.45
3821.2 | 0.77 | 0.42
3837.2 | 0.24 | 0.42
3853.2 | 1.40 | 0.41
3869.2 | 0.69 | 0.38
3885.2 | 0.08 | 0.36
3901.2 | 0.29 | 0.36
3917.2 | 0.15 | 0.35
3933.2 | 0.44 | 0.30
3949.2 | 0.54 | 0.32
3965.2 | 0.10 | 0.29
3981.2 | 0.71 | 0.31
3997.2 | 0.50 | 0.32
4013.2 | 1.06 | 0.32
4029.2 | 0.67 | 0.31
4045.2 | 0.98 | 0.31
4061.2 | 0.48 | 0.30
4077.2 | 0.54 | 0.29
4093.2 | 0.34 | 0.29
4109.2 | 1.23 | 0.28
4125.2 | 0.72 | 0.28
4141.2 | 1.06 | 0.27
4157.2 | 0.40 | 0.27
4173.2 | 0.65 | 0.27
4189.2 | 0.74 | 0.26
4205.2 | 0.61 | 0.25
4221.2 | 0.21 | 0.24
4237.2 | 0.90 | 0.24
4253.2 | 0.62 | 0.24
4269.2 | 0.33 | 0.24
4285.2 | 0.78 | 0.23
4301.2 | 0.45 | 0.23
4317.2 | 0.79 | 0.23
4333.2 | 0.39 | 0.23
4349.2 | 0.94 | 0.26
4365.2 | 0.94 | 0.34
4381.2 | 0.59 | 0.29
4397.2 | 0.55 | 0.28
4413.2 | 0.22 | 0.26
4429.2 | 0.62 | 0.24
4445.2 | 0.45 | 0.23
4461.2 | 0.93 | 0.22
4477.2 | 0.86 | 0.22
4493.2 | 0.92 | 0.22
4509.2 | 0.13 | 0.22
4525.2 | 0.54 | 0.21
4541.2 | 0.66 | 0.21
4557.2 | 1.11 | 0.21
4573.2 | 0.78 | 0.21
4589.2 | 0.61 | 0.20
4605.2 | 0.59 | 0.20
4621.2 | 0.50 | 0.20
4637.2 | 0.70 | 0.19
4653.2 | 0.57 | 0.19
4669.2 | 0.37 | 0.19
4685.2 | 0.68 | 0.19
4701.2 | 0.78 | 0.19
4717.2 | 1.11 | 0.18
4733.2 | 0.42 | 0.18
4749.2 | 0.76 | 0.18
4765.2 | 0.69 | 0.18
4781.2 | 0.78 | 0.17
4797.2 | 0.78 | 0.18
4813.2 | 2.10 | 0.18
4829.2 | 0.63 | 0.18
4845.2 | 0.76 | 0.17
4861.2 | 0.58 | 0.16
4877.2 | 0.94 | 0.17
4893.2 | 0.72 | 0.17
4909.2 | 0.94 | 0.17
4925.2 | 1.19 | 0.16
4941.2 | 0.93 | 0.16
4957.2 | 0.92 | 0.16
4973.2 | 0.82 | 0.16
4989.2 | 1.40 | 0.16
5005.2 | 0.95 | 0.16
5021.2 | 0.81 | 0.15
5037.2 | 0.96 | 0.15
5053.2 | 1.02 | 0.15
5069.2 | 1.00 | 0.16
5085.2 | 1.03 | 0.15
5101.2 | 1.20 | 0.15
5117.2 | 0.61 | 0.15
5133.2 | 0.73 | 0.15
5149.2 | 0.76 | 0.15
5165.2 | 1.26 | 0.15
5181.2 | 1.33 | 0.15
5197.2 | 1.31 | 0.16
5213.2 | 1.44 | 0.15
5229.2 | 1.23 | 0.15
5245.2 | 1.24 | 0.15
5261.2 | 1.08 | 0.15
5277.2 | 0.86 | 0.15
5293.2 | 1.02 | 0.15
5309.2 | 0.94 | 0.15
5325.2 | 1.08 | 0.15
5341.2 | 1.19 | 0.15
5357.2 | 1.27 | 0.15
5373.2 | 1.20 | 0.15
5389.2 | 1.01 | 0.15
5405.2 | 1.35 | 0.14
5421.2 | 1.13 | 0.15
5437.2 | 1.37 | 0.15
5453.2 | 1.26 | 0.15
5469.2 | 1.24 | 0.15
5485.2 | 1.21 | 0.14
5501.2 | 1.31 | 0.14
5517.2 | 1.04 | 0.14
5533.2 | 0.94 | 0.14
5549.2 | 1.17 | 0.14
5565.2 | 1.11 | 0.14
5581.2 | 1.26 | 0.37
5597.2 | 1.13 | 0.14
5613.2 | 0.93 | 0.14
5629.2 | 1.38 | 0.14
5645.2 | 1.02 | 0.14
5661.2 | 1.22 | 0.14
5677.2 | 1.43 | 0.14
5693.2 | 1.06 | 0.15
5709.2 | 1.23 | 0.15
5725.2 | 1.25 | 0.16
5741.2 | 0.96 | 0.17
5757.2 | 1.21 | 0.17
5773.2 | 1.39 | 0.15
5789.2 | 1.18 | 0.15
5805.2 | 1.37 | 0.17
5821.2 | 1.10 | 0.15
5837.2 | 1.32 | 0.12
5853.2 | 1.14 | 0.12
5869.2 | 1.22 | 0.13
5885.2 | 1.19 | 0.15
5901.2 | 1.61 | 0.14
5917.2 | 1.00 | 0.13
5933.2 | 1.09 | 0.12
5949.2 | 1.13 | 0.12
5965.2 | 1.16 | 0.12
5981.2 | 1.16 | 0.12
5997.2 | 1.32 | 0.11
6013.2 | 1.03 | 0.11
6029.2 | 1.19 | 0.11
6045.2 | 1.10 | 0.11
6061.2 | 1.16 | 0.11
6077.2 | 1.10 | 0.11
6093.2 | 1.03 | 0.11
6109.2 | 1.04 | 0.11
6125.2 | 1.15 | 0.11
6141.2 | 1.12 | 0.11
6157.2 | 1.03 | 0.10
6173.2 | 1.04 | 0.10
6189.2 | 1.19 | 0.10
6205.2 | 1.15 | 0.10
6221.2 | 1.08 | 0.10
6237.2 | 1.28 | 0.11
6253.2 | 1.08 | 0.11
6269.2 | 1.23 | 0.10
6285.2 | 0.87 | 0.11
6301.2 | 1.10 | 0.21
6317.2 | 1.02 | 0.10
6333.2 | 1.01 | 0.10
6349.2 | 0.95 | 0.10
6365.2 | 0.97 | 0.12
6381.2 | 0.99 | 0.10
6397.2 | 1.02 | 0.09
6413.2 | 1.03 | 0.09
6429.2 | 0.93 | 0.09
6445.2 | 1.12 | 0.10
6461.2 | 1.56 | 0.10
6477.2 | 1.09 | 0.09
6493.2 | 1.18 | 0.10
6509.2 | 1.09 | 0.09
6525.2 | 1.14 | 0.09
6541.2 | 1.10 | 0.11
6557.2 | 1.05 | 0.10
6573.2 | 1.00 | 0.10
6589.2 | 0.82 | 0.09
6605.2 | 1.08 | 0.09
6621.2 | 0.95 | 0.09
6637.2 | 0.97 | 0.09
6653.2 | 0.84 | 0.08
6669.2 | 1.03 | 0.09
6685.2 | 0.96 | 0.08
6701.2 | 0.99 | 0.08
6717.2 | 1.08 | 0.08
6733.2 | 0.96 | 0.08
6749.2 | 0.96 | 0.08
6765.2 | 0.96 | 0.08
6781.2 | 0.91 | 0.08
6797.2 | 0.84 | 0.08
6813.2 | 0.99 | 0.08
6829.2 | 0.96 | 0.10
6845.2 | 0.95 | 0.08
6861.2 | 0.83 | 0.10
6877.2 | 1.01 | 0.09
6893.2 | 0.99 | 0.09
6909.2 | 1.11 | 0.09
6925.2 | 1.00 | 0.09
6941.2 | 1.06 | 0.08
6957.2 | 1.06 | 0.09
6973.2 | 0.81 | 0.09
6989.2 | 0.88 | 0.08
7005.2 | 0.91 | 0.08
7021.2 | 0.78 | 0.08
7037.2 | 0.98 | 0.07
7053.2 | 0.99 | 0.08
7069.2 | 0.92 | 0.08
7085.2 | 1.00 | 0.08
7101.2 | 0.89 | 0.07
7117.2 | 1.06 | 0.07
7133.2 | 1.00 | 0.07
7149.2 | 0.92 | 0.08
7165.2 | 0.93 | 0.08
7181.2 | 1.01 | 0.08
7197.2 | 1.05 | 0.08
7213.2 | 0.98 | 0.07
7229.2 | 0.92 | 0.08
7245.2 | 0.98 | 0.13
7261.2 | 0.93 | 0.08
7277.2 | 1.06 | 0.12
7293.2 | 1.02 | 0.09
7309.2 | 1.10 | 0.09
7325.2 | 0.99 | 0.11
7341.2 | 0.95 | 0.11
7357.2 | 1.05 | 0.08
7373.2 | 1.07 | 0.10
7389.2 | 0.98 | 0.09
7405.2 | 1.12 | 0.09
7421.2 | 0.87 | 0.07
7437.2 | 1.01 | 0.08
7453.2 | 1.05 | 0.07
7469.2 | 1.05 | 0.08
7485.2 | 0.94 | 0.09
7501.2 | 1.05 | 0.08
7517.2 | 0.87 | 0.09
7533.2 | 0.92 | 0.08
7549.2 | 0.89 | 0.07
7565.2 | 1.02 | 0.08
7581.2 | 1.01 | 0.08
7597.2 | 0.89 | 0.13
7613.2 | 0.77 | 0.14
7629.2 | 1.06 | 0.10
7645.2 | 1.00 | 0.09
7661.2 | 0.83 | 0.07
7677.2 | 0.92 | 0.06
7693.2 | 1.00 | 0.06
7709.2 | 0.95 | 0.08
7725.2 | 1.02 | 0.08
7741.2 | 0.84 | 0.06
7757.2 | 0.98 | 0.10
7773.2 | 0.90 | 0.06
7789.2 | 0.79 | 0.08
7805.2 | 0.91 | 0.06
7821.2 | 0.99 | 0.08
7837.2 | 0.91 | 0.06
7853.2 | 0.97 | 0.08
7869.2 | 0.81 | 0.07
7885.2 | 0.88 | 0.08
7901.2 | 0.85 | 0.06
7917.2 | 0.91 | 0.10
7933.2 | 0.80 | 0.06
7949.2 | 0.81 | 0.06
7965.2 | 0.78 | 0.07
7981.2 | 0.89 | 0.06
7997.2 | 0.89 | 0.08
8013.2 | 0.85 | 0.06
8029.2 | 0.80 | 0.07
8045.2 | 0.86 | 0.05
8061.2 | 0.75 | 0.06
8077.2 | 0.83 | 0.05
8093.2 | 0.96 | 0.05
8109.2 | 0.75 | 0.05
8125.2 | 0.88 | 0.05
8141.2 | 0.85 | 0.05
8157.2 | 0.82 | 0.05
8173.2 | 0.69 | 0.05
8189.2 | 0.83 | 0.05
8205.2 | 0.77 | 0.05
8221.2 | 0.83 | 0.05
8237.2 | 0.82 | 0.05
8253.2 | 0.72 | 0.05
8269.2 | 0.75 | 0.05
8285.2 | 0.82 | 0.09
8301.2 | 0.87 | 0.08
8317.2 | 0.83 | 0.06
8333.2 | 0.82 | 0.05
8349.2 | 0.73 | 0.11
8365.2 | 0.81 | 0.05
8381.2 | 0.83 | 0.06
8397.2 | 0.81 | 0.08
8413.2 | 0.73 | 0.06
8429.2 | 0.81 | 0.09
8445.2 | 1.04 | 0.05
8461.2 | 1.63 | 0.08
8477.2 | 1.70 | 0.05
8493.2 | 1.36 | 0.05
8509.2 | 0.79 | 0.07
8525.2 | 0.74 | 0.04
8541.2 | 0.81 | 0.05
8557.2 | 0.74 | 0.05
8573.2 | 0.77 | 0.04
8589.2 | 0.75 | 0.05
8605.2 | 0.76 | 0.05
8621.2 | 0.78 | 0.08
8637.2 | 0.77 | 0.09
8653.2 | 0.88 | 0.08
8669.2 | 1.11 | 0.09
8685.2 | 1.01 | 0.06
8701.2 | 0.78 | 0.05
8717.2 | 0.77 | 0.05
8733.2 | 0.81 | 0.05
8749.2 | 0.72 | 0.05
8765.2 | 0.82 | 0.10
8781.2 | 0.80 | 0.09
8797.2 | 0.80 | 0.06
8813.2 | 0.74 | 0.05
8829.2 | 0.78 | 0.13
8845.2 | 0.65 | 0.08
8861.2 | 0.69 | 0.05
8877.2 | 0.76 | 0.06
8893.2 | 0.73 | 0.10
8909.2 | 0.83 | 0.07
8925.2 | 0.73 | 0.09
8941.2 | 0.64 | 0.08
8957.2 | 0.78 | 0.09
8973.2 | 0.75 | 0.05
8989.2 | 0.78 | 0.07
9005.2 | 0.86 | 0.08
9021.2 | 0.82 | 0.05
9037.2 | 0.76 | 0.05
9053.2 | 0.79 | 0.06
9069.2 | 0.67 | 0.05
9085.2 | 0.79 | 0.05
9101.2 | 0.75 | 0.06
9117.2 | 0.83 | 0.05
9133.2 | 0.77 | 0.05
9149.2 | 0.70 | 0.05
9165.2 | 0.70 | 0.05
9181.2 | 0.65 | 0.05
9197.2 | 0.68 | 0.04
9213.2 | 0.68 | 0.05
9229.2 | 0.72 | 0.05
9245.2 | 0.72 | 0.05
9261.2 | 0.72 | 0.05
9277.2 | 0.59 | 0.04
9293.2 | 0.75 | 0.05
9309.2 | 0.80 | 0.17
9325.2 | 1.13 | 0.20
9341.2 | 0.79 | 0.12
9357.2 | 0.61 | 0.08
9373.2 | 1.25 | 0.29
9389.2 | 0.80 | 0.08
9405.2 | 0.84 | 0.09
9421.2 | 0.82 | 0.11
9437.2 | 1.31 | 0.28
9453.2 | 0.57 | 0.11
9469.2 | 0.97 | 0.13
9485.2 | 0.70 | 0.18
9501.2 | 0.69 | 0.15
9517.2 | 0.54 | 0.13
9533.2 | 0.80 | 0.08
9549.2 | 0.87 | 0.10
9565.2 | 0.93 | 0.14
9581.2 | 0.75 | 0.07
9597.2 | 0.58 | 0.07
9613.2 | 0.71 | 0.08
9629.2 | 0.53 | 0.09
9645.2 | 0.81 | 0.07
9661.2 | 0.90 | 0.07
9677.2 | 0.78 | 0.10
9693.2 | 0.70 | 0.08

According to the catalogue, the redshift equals 0.290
